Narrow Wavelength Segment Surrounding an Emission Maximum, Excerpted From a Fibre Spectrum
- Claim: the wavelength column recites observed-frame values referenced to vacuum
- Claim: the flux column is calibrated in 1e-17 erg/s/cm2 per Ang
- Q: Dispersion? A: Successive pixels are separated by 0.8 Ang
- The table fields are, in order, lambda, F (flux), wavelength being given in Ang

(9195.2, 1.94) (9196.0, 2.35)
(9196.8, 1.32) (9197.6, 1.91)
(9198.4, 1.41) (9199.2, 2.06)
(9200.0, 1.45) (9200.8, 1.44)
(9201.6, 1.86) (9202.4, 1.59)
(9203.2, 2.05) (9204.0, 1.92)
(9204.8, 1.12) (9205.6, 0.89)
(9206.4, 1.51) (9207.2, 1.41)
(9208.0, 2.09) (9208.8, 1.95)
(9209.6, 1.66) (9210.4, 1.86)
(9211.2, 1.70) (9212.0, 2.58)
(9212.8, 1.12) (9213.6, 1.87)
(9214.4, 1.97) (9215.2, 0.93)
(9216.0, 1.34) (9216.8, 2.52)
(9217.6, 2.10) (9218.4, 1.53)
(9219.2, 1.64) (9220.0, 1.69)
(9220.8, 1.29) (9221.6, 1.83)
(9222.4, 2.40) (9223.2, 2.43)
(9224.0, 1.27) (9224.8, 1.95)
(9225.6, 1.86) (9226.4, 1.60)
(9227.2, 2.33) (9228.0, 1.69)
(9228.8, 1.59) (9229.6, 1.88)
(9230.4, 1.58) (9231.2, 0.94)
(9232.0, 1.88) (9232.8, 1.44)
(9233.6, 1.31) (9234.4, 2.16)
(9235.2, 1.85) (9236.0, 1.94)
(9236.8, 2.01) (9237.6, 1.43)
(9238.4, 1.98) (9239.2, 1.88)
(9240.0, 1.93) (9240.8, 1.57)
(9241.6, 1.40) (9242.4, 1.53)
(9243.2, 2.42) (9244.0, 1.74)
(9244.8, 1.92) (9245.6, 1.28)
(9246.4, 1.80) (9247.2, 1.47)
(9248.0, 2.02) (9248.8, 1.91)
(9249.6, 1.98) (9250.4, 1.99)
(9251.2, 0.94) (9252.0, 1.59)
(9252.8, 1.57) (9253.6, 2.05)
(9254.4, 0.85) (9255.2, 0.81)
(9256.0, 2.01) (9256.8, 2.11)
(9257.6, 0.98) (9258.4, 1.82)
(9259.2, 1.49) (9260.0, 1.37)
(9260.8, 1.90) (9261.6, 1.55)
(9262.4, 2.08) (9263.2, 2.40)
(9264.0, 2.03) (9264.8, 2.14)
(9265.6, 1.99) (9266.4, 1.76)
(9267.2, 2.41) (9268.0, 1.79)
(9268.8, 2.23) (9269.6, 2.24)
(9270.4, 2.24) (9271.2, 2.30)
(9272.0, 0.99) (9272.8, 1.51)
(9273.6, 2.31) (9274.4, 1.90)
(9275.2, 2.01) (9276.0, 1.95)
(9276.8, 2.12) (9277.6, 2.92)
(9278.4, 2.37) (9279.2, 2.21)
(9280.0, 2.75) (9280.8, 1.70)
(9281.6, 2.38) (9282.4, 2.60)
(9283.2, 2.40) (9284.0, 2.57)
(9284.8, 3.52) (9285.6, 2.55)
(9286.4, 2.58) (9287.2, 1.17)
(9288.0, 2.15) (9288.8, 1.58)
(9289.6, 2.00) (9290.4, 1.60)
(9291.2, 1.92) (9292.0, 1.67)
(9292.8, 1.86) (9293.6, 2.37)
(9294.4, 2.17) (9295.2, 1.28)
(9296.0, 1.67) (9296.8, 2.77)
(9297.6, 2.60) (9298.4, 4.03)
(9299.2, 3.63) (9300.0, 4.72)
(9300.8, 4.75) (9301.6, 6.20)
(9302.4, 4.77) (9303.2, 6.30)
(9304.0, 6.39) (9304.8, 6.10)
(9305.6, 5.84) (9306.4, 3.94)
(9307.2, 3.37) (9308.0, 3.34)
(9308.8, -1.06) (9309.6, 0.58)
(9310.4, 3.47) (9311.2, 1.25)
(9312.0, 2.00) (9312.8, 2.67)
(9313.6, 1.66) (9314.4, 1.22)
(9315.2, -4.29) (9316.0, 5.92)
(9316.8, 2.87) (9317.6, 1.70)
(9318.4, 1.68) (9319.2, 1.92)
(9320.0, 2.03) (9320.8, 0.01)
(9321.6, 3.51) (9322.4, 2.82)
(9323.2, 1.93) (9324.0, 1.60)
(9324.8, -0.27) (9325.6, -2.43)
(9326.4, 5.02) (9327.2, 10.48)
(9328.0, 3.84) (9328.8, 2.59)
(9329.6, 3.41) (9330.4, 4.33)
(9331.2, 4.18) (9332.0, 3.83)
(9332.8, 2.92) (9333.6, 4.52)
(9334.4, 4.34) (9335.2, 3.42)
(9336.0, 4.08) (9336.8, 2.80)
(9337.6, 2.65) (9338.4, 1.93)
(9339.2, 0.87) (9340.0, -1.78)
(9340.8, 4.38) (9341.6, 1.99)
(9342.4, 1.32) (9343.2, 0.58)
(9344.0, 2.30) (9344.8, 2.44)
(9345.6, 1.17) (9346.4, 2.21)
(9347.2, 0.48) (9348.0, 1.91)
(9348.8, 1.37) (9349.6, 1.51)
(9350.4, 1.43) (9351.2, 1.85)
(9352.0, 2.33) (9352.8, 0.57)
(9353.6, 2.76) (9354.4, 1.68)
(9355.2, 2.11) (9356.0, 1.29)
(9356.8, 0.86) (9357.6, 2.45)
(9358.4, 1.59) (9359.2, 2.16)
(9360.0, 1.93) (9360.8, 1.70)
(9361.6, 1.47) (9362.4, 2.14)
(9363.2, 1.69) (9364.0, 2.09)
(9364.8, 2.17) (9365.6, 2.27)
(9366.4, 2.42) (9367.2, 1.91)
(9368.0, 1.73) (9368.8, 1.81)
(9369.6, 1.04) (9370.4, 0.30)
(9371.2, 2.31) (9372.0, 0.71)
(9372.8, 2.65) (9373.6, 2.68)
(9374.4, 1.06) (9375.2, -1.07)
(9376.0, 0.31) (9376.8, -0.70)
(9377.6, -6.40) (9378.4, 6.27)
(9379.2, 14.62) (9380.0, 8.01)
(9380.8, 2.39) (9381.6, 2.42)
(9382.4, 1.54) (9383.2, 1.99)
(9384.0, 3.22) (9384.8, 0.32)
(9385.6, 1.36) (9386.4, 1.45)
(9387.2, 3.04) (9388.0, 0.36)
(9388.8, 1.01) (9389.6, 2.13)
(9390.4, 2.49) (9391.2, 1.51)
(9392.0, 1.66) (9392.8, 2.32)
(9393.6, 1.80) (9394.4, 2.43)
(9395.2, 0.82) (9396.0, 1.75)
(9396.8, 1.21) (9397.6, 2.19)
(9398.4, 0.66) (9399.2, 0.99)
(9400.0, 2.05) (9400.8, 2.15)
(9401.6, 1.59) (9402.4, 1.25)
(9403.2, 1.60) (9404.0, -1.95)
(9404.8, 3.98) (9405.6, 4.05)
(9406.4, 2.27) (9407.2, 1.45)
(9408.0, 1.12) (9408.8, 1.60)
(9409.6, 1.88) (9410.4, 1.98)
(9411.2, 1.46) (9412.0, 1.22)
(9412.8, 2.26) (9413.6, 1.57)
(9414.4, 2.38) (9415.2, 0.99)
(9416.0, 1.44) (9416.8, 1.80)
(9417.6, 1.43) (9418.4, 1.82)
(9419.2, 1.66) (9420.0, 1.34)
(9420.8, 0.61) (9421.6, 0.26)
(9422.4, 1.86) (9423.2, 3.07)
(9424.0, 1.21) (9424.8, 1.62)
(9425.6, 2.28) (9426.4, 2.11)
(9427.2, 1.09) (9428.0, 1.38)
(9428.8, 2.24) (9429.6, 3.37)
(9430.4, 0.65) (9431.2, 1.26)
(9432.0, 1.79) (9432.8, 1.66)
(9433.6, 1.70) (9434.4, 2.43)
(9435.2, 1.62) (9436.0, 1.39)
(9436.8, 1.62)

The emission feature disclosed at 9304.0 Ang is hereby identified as H-alpha 6563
